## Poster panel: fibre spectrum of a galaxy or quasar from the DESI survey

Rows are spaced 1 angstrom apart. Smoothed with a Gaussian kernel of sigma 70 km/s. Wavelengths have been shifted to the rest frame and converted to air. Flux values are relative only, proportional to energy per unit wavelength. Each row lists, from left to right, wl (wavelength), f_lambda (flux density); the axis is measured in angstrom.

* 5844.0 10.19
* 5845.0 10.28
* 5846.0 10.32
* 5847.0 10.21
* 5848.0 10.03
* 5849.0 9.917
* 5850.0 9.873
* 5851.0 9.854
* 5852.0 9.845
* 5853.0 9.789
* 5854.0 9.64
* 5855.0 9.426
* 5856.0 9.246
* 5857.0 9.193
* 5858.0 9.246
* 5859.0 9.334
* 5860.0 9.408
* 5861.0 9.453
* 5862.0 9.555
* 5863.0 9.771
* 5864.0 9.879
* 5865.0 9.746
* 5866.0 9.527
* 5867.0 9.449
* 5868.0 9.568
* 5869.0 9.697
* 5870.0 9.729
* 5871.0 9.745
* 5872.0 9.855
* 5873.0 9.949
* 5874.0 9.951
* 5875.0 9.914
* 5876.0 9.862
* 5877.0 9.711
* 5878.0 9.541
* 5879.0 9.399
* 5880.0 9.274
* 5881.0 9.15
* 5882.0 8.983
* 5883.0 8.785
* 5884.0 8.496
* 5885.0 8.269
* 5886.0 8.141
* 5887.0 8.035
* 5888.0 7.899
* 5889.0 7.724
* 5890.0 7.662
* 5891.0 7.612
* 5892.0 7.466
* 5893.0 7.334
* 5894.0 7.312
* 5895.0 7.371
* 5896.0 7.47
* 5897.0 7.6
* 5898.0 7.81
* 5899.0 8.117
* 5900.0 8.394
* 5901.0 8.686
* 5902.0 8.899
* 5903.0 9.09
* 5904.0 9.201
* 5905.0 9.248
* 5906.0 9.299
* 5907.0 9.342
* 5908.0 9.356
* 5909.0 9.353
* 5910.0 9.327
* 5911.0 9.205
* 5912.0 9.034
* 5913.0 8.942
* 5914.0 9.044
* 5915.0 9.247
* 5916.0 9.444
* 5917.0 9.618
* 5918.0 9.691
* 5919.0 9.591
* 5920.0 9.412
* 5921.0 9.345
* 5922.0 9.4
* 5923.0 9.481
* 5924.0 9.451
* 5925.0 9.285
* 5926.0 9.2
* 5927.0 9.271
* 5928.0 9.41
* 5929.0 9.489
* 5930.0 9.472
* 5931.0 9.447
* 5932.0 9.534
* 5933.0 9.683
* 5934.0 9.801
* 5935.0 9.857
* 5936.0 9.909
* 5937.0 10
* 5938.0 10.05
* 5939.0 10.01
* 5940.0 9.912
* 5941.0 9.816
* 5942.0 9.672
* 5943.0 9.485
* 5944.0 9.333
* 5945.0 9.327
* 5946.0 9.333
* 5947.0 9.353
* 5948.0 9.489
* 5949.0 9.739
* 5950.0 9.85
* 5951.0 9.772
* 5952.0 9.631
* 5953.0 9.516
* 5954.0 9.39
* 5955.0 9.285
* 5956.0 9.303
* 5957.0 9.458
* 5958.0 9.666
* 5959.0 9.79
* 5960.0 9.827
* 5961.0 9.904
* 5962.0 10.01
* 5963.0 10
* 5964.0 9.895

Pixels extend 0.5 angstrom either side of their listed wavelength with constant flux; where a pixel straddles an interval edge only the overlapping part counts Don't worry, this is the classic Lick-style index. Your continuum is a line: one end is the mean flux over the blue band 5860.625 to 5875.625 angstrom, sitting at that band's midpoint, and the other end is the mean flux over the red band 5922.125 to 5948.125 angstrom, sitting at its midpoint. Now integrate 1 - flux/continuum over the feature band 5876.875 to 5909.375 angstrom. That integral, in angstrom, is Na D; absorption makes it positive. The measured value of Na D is 4.0 angstrom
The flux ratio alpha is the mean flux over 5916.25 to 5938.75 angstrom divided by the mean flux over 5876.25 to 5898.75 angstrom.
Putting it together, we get 1.2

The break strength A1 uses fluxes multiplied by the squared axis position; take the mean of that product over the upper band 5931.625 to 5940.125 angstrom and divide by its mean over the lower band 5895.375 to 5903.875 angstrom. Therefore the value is 1.20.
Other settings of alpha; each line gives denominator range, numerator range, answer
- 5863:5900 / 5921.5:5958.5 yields 1.09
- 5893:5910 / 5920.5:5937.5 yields 1.12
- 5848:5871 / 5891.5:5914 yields 0.89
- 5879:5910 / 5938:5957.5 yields 1.14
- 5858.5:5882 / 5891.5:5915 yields 0.89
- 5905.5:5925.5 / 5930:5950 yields 1.04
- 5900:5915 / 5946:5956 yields 1.05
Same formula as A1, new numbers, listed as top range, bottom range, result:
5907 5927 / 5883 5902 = 1.19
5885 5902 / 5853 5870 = 0.83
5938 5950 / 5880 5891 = 1.18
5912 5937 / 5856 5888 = 1.03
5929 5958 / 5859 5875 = 1.02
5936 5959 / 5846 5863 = 1.03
